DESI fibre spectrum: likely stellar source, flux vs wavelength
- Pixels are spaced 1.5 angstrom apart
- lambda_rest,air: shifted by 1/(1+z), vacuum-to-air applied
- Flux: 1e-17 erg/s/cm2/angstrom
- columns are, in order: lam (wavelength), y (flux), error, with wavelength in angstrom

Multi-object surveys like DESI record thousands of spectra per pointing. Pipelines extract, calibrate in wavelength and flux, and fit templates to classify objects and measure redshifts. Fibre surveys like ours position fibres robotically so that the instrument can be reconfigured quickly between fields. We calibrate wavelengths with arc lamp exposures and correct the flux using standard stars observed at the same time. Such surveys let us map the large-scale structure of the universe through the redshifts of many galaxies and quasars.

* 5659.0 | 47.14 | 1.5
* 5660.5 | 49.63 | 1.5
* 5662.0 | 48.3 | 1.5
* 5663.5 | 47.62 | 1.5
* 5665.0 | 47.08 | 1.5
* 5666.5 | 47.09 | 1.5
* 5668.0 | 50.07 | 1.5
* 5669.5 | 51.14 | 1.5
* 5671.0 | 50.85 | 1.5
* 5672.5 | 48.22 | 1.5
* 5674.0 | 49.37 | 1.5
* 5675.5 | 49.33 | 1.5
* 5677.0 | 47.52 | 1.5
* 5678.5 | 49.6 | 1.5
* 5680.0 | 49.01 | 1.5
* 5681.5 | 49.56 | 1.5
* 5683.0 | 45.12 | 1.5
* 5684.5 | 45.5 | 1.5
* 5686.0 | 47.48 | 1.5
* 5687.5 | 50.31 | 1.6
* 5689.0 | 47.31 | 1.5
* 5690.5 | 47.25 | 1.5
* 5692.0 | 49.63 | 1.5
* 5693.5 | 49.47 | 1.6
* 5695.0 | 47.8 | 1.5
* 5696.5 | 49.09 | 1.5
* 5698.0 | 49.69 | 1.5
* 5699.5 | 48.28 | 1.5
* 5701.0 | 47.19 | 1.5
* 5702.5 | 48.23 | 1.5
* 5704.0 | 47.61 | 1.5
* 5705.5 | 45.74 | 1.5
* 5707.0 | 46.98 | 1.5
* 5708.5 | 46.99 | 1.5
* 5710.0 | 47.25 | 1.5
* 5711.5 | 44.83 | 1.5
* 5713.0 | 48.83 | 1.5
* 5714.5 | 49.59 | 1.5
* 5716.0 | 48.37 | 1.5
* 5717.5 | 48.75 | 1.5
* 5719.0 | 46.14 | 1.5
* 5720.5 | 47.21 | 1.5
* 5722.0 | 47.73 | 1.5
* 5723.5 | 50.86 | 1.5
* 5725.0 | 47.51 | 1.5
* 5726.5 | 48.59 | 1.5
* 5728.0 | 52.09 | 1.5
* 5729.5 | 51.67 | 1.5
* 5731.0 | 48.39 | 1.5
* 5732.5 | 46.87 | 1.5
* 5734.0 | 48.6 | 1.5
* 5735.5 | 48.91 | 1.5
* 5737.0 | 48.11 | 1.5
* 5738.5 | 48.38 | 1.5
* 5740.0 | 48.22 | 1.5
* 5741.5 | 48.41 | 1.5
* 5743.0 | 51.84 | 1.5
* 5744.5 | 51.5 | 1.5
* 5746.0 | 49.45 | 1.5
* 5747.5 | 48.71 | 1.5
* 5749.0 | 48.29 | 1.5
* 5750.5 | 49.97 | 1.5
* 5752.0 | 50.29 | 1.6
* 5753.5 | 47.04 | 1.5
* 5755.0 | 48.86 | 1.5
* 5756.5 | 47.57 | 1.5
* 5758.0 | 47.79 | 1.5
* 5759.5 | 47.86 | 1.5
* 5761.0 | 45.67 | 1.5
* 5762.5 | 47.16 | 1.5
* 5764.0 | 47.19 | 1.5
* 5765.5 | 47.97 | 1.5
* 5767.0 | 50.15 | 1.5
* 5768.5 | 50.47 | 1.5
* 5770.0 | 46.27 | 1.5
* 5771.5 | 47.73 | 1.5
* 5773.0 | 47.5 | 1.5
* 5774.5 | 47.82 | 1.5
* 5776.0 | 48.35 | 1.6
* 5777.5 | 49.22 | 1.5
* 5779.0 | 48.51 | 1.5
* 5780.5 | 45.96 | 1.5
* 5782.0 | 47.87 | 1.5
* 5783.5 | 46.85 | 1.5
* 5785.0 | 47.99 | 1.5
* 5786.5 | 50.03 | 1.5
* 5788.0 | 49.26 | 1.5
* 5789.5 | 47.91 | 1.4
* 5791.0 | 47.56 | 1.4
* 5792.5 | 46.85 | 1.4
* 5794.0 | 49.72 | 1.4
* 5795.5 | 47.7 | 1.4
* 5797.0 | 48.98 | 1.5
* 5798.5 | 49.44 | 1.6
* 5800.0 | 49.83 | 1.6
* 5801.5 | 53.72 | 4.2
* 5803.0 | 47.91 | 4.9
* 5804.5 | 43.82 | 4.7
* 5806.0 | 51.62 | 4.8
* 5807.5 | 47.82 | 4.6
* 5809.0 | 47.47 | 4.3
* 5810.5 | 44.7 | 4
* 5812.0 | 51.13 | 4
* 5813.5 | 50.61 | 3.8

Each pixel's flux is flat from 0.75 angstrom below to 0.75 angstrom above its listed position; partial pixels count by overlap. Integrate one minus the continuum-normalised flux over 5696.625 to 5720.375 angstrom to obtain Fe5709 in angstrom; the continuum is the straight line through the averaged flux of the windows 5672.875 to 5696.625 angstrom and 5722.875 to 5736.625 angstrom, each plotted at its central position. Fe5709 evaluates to 0.6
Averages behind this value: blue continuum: 48.3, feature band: 47.7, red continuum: 49.2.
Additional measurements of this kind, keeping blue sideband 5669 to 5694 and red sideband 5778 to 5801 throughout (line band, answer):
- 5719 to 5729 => -0.1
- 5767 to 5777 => 0.0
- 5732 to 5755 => -0.3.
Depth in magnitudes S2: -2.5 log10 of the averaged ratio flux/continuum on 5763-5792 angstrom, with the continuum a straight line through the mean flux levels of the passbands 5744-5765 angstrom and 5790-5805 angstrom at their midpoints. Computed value 0.01 mag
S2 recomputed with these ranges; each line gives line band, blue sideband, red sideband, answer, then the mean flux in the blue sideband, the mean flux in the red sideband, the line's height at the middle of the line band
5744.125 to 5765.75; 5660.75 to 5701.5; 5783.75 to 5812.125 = 0.00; 48.5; 48.5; 48.5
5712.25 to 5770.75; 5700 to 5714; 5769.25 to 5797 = -0.03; 47.1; 48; 47.5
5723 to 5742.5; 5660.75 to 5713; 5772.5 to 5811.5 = -0.02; 48.2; 48.3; 48.2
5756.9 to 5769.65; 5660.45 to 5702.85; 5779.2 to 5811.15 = 0.01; 48.5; 48.3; 48.3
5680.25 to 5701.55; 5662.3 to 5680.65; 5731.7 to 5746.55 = 0.02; 48.9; 49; 48.9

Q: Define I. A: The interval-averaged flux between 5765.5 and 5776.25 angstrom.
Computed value 48.3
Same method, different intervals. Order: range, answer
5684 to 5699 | 48.4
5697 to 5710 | 47.6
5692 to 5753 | 48.6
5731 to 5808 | 48.5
